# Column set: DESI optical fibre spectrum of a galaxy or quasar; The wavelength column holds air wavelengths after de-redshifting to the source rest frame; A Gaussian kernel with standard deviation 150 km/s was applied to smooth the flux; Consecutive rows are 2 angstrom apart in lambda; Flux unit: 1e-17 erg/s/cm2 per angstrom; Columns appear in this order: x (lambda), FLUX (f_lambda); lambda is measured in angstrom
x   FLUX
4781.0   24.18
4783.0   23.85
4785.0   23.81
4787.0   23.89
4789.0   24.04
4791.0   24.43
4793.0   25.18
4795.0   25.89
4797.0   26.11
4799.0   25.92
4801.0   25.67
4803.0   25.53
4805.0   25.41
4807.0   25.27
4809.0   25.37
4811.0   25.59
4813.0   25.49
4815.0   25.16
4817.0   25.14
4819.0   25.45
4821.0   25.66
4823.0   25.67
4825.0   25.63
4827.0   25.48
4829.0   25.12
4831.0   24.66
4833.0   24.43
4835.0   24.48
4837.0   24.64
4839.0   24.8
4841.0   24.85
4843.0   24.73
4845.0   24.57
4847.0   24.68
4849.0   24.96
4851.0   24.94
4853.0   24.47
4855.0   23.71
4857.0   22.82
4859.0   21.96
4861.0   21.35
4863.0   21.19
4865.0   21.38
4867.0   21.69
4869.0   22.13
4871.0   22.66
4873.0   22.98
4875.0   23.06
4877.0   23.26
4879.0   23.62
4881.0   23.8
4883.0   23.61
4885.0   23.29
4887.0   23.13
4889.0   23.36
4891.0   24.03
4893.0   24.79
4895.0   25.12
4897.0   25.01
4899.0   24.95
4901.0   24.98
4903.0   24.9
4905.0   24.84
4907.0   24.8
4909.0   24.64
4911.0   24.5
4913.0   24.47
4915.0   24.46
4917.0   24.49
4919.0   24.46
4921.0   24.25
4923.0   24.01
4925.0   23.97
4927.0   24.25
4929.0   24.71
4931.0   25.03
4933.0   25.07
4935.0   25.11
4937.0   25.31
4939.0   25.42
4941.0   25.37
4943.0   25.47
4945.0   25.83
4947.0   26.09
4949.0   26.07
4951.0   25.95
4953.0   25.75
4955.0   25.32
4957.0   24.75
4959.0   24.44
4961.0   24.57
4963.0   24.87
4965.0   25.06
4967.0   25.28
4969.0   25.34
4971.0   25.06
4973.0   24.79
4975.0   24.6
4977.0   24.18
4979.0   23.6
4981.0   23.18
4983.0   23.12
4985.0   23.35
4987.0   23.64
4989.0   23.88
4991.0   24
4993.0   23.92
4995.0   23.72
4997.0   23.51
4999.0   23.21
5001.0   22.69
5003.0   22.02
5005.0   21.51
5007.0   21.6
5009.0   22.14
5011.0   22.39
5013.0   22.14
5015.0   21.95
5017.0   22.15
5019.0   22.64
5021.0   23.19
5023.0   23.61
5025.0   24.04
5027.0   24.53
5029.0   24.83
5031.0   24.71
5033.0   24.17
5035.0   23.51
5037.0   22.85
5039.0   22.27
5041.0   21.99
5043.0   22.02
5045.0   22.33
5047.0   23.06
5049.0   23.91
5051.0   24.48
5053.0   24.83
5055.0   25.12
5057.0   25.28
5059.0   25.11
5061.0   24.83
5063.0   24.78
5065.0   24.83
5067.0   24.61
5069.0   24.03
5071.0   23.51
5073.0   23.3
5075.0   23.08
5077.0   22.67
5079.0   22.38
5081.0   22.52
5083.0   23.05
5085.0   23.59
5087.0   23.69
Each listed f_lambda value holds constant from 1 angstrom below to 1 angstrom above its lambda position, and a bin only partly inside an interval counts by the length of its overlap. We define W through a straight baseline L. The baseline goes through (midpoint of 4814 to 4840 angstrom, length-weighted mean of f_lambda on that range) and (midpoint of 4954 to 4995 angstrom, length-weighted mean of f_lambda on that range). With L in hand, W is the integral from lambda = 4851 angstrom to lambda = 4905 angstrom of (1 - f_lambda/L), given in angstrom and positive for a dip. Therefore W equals 3.1 angstrom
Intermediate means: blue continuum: 25.1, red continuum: 24.3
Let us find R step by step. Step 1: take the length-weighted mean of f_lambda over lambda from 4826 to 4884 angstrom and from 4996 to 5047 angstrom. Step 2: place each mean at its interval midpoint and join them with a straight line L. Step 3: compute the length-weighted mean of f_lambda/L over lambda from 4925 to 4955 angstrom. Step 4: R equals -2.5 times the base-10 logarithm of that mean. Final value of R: -0.09 mag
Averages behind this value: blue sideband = 23.7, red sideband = 22.9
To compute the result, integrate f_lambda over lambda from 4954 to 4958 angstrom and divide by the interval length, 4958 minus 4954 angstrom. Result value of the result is 25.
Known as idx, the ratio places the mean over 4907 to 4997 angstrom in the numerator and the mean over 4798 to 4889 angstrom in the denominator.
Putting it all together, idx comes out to 1.02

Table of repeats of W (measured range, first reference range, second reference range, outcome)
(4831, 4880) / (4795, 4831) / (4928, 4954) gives 3.8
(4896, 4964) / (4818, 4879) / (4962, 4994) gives -2.3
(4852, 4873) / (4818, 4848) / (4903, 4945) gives 2.1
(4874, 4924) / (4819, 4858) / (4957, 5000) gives 0.6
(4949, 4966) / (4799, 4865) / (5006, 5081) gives -0.9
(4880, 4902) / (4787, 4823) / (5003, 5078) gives 0.4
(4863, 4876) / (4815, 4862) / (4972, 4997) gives 1.2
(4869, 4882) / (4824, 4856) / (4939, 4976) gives 0.9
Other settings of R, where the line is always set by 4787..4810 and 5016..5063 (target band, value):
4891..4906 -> -0.01 mag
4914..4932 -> 0.00 mag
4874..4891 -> 0.06 mag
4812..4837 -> 0.00 mag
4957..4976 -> -0.03 mag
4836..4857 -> 0.02 mag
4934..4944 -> -0.04 mag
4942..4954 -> -0.07 mag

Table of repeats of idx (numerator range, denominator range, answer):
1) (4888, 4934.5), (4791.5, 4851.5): 0.97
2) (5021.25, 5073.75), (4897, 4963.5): 0.96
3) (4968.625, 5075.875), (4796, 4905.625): 0.97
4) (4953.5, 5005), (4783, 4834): 0.96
